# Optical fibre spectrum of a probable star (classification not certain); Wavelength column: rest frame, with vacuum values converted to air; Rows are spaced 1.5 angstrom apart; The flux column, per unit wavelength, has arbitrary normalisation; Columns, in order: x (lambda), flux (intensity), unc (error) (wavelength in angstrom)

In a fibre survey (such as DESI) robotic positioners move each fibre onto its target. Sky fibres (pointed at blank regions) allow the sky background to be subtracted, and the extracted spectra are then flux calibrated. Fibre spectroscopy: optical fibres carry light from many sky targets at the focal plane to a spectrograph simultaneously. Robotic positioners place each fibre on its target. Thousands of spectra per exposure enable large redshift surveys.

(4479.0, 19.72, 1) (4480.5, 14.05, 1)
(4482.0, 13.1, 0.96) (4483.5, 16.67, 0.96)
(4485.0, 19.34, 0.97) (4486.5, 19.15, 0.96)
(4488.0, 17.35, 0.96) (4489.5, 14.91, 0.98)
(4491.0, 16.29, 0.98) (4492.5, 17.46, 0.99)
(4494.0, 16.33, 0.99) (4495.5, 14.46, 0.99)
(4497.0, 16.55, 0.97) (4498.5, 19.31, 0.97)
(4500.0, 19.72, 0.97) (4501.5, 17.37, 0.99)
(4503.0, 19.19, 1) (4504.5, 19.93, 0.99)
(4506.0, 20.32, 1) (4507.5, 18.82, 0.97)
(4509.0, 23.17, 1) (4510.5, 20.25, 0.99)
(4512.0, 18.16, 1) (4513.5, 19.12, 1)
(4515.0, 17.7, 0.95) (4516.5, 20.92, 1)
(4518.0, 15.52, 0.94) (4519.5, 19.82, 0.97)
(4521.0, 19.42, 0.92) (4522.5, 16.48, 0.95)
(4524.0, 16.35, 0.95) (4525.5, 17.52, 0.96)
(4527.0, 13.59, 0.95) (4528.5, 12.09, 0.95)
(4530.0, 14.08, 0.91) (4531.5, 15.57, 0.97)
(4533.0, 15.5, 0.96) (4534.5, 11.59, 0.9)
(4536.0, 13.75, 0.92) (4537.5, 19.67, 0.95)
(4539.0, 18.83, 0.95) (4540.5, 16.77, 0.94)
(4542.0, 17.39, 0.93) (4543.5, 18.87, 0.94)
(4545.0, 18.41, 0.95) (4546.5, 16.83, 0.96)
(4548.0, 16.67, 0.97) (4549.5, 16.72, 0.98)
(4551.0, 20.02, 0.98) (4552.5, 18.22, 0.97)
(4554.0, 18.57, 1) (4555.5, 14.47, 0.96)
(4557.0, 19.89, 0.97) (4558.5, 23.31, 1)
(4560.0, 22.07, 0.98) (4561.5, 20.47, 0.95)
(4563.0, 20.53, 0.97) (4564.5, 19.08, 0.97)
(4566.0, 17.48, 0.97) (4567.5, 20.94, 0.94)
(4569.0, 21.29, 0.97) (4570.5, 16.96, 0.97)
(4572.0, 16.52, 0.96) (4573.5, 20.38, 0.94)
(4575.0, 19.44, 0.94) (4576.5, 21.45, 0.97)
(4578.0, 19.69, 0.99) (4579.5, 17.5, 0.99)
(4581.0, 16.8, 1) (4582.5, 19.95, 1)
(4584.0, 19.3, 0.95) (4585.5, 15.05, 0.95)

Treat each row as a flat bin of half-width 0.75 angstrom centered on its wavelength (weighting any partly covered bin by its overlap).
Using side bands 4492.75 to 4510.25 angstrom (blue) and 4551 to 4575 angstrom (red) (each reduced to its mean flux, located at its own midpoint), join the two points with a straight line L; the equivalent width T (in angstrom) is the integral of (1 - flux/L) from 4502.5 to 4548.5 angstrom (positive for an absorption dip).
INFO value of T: 3.5 angstrom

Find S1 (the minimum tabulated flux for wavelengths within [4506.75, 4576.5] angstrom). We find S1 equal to 11.59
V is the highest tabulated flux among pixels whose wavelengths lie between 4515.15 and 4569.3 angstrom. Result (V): 23.31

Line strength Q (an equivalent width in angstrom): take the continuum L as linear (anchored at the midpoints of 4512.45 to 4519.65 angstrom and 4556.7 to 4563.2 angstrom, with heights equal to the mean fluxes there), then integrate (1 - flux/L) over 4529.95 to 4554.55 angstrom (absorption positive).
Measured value 4.0 angstrom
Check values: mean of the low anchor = 18.5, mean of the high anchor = 21.4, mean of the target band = 17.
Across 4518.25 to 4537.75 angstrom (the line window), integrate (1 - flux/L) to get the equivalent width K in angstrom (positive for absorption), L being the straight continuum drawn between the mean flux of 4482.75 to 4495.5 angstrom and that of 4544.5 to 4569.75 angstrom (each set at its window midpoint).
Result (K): 2.7 angstrom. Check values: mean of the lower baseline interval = 17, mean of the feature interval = 15.7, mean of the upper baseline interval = 19.1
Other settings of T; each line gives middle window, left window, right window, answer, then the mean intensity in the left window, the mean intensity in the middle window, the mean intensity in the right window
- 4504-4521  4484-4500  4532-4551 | -2.3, 17.2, 19.4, 16.9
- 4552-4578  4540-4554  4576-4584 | -1.4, 17.8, 19.5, 19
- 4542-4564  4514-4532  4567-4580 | -0.7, 16.6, 18.9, 19.4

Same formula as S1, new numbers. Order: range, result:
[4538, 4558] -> 14.47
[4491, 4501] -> 14.46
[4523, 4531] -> 12.09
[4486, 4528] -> 13.59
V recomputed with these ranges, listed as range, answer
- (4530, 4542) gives 19.67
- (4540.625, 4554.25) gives 20.02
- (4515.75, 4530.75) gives 20.92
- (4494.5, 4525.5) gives 23.17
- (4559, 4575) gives 22.07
